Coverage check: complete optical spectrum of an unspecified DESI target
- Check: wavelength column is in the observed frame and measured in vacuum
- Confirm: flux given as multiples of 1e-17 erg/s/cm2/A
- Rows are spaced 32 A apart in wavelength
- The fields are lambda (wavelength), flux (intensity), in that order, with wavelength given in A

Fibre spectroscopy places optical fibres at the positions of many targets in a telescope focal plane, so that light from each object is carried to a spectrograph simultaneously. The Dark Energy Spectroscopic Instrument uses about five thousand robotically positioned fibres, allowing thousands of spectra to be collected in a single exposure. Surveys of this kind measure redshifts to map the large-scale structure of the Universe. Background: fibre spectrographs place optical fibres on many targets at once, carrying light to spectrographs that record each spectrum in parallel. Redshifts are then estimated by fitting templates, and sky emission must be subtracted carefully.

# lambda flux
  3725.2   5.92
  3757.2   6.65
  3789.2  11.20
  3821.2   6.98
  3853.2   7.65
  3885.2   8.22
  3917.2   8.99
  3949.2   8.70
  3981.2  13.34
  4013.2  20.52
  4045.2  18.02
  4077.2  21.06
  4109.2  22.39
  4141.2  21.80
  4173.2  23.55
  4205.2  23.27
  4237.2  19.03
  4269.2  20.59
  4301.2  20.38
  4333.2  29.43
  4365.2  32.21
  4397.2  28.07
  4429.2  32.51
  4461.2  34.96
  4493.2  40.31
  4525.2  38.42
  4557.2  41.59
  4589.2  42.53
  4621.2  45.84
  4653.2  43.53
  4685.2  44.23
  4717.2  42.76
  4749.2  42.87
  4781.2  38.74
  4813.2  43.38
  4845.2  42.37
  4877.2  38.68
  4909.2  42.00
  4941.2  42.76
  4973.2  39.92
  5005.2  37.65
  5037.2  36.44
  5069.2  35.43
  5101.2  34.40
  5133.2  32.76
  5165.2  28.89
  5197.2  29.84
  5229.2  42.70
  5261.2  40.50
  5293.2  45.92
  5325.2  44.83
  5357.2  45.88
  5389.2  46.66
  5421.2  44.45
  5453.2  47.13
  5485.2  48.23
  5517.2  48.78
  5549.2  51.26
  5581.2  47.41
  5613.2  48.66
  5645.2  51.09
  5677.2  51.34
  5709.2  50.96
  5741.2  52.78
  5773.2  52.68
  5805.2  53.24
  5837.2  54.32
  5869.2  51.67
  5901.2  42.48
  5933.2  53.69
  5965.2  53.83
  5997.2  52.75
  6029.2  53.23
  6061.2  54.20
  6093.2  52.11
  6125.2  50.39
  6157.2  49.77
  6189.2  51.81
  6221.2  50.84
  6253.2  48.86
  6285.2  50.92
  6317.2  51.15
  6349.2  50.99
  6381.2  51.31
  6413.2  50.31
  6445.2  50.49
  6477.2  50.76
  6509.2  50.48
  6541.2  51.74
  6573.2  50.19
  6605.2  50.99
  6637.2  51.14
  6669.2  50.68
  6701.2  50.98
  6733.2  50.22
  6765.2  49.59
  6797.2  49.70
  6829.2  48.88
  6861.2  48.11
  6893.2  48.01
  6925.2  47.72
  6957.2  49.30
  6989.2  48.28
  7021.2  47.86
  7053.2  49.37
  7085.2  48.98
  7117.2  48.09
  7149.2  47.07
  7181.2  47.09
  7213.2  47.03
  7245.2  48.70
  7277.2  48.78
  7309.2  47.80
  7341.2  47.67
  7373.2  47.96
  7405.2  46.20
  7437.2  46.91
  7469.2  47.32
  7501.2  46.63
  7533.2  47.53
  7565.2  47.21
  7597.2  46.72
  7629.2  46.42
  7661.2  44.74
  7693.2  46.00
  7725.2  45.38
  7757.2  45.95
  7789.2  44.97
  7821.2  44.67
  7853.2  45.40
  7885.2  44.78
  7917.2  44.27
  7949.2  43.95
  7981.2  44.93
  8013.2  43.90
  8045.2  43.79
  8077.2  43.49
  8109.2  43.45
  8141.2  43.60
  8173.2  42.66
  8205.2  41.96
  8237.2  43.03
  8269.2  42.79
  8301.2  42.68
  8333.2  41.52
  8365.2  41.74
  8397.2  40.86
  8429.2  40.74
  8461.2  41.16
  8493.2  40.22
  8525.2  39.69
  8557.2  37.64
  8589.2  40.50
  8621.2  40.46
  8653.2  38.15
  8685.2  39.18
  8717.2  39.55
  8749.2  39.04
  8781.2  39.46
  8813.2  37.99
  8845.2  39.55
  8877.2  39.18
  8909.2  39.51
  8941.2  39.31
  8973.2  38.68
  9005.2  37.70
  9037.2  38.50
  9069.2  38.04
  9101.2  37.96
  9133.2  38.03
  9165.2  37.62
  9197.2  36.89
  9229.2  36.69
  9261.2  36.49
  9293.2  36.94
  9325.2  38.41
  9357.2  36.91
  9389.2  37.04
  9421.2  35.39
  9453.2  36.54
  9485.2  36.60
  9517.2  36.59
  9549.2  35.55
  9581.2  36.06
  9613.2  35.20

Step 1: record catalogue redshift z 0.000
